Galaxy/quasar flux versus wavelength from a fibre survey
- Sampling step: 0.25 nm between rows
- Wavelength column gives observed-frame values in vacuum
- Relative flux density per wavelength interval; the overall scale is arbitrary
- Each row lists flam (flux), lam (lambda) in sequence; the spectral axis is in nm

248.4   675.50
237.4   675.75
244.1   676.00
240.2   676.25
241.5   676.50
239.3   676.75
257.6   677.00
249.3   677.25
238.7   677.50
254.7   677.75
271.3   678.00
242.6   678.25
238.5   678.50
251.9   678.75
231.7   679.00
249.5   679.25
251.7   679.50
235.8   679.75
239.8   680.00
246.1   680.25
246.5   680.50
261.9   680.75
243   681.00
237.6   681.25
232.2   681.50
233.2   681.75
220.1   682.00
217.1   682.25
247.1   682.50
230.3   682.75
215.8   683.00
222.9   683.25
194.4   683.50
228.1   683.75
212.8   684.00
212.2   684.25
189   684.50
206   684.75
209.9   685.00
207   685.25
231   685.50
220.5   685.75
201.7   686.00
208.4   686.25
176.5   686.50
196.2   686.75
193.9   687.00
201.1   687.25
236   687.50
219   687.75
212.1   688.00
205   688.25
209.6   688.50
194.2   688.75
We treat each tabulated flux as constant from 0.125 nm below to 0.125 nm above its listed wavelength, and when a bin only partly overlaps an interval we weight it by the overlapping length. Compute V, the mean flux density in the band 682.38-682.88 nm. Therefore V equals 238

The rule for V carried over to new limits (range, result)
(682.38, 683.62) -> 222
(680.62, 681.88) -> 242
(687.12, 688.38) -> 215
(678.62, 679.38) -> 244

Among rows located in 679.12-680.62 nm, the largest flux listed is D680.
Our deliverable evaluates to 251.7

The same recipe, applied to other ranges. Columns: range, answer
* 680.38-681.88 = 261.9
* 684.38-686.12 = 231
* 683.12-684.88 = 228.1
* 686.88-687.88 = 236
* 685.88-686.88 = 208.4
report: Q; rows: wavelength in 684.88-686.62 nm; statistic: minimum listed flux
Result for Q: 176.5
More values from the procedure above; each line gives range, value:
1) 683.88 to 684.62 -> 189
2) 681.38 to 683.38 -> 215.8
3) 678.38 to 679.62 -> 231.7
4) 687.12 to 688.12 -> 201.1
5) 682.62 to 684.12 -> 194.4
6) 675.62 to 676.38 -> 237.4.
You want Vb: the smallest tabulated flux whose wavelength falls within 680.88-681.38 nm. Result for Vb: 237.6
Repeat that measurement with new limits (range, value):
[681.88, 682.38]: 217.1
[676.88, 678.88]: 238.5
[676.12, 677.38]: 239.3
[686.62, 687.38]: 193.9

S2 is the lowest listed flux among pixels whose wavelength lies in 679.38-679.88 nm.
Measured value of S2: 235.8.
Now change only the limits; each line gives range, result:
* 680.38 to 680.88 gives 246.5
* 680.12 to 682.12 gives 220.1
